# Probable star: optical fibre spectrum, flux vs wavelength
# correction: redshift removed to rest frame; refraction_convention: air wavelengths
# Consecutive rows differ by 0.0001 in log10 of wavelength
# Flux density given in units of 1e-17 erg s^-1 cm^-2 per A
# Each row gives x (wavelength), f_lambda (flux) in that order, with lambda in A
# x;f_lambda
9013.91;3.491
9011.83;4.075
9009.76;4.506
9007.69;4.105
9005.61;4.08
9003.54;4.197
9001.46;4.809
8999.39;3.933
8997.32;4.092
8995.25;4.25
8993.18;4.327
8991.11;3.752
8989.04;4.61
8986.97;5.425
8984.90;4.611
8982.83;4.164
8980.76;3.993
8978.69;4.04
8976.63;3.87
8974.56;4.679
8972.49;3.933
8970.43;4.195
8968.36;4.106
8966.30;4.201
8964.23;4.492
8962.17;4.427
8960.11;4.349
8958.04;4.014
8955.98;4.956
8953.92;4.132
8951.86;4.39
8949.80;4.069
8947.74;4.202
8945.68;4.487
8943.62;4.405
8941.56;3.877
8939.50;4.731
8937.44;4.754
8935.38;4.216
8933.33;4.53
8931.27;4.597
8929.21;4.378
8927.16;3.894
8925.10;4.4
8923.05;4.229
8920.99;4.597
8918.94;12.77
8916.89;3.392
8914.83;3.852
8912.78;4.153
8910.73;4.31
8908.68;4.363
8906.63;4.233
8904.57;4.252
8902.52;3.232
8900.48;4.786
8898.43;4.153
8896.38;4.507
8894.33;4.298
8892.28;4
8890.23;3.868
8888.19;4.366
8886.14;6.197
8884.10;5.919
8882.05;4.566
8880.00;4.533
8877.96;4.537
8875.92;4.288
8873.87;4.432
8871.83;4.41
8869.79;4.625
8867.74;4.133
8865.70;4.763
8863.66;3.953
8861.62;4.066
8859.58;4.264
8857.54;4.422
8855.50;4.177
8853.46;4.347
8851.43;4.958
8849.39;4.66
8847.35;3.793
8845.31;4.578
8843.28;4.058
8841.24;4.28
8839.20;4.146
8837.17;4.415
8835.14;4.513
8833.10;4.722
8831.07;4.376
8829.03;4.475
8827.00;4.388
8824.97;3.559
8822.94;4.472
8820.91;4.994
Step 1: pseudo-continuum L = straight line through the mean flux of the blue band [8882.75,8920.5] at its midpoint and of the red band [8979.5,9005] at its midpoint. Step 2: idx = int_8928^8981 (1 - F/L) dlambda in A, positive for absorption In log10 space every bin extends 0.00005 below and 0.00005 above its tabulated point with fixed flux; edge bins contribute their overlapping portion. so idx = 2.6 A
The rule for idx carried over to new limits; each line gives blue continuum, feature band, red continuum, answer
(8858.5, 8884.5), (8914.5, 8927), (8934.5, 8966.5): -3.2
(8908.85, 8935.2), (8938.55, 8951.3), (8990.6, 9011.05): 1.1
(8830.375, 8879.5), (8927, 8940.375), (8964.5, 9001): -0.5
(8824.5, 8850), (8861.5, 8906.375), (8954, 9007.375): -1.5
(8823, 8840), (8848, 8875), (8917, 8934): 1.5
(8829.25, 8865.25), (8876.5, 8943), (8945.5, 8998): -4.8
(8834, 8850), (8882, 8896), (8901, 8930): -0.5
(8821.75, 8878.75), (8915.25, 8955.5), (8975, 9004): -3.8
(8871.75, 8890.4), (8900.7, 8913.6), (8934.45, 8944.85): 1.3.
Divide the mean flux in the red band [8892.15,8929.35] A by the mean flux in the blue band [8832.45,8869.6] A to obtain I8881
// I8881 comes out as 1.07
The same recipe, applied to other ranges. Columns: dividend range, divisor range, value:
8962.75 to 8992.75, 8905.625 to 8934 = 0.89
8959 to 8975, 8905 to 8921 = 0.82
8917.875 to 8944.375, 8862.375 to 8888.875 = 1.08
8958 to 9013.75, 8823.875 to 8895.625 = 0.96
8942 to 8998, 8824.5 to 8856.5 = 0.99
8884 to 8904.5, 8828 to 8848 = 1.03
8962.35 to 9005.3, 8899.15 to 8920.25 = 0.87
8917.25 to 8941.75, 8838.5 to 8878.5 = 1.17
